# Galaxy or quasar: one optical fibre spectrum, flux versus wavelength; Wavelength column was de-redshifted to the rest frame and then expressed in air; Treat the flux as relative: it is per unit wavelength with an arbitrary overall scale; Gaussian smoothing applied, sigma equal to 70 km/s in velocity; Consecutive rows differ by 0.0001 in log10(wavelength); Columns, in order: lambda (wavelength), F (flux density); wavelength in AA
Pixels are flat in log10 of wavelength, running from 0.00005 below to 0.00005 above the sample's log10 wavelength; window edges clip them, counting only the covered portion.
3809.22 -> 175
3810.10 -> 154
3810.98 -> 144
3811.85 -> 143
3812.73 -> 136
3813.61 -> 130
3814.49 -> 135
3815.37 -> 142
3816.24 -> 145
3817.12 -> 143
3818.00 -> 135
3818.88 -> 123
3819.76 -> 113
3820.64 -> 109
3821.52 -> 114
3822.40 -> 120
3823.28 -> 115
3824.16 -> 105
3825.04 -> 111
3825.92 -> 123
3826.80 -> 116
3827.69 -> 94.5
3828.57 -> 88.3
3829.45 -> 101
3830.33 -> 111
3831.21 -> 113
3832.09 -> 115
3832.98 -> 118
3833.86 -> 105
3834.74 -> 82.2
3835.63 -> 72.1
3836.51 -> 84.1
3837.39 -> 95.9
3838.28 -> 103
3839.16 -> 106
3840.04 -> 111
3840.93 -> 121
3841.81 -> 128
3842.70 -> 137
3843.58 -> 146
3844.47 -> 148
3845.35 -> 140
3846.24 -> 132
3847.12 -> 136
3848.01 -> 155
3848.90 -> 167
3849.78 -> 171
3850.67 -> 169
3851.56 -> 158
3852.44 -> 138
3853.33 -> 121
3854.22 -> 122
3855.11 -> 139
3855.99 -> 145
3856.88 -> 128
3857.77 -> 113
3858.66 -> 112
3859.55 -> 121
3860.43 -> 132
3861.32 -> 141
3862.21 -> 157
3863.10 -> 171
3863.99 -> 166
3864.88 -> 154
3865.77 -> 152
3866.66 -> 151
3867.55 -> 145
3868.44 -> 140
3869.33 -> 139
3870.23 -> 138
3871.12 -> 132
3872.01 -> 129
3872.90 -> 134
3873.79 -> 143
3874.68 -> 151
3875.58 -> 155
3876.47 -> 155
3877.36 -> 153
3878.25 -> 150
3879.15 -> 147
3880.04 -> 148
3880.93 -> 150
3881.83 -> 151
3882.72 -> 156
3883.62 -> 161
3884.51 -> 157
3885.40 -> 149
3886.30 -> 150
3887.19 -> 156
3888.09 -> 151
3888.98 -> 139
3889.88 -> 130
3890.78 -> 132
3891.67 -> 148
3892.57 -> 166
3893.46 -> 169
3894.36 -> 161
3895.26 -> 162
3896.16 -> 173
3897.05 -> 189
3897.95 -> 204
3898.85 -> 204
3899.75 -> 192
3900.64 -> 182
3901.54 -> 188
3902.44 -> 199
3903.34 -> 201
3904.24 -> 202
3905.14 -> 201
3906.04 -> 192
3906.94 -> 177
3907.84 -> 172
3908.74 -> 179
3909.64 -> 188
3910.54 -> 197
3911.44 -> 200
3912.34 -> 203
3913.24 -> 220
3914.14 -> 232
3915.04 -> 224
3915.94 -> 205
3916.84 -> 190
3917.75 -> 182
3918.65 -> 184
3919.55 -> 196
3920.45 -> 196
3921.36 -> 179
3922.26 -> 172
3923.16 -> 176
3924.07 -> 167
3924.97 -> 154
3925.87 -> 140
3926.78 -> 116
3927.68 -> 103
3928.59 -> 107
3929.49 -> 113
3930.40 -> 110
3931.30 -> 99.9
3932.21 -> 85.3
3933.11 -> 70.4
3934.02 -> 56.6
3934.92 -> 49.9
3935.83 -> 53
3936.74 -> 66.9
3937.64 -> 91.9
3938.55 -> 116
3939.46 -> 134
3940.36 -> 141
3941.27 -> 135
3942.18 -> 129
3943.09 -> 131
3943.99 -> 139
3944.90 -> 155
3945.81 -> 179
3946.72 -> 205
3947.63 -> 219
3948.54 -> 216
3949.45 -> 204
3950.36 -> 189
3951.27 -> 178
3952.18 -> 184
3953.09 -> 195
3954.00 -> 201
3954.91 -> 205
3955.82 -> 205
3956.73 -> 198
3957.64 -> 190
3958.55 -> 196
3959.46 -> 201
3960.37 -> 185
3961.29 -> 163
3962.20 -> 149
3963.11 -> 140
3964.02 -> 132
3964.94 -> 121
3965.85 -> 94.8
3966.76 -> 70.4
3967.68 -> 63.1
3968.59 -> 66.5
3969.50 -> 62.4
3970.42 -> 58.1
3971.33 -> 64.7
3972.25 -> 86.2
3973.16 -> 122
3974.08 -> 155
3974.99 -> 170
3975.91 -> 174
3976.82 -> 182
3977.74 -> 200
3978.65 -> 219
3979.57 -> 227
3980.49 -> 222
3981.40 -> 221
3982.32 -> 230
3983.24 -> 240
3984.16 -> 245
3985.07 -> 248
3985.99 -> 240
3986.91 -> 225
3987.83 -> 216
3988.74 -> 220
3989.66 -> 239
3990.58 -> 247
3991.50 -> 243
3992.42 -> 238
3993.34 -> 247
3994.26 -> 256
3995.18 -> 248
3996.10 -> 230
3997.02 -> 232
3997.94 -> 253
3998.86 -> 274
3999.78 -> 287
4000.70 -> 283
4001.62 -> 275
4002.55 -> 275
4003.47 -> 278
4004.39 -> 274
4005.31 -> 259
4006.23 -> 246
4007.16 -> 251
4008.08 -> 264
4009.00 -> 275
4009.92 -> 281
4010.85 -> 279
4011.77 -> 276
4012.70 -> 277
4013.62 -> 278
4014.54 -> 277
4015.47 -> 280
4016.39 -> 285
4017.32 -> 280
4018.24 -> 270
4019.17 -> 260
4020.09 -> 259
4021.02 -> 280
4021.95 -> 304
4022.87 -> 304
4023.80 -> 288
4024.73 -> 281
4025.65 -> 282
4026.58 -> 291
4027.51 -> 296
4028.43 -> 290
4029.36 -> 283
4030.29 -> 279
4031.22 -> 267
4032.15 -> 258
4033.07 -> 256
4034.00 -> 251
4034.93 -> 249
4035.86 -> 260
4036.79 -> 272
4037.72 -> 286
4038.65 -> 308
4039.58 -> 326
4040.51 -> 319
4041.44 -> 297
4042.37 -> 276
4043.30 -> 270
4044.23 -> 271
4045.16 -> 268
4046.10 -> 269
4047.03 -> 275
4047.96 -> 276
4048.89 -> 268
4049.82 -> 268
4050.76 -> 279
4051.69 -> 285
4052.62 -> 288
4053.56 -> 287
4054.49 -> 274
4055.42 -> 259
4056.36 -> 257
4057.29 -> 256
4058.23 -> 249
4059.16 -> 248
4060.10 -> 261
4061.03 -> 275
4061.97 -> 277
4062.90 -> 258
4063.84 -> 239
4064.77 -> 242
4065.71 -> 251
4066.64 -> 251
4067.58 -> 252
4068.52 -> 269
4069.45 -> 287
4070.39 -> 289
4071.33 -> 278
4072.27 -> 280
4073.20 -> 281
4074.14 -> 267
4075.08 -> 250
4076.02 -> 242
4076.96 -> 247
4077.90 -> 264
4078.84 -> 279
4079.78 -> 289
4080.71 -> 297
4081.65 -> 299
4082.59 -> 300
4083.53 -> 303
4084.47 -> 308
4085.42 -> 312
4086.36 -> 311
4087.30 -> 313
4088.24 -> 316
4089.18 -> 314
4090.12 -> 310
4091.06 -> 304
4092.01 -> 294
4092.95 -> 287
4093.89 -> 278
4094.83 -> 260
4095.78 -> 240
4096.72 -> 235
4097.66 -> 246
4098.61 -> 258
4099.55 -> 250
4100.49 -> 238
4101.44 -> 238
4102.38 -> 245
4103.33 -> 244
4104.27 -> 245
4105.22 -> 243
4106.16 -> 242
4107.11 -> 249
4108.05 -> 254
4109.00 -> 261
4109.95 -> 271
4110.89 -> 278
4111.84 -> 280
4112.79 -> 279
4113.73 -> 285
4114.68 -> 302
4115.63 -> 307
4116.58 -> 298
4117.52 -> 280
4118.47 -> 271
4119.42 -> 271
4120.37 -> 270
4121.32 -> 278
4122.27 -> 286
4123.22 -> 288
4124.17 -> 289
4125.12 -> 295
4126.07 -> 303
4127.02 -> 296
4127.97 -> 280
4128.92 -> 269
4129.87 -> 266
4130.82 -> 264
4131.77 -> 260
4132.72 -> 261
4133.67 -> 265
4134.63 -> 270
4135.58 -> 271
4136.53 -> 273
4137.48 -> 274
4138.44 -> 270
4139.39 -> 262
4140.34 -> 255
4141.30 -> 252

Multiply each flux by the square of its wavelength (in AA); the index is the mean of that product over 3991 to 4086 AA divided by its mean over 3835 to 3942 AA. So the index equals 2.0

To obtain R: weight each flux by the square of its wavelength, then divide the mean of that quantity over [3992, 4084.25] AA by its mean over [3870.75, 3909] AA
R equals 1.79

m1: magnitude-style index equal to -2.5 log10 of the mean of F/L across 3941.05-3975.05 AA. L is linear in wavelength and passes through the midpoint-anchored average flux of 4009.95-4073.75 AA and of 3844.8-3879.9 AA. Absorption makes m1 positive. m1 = 0.37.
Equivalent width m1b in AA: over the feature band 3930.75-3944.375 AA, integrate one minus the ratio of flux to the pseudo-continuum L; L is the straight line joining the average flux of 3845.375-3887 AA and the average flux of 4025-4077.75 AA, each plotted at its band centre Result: 6.6 AA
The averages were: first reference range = 145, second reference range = 271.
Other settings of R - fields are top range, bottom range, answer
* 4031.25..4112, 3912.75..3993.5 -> 1.75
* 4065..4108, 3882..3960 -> 1.80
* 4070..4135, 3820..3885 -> 2.37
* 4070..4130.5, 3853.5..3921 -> 1.87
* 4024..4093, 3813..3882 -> 2.36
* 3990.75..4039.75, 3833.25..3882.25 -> 2.16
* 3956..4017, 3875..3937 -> 1.38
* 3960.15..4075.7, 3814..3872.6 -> 2.08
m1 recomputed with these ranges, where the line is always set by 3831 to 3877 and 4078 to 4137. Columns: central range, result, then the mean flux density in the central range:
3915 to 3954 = 0.212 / 147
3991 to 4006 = -0.202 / 259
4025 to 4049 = -0.177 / 279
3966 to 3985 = 0.296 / 155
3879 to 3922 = -0.114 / 178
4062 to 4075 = -0.042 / 265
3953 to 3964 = 0.052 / 183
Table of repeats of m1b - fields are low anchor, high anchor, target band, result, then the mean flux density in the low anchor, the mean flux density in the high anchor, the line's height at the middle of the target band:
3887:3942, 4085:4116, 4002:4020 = -4.5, 158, 272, 217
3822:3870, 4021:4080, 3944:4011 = 6.3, 128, 273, 221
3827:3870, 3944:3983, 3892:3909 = -4.6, 129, 164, 145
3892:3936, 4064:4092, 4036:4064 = -1.3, 166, 283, 263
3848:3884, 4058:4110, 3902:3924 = -2.8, 145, 270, 172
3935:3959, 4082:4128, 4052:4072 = -1.5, 162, 278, 246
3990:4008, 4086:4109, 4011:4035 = -1.6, 258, 267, 260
